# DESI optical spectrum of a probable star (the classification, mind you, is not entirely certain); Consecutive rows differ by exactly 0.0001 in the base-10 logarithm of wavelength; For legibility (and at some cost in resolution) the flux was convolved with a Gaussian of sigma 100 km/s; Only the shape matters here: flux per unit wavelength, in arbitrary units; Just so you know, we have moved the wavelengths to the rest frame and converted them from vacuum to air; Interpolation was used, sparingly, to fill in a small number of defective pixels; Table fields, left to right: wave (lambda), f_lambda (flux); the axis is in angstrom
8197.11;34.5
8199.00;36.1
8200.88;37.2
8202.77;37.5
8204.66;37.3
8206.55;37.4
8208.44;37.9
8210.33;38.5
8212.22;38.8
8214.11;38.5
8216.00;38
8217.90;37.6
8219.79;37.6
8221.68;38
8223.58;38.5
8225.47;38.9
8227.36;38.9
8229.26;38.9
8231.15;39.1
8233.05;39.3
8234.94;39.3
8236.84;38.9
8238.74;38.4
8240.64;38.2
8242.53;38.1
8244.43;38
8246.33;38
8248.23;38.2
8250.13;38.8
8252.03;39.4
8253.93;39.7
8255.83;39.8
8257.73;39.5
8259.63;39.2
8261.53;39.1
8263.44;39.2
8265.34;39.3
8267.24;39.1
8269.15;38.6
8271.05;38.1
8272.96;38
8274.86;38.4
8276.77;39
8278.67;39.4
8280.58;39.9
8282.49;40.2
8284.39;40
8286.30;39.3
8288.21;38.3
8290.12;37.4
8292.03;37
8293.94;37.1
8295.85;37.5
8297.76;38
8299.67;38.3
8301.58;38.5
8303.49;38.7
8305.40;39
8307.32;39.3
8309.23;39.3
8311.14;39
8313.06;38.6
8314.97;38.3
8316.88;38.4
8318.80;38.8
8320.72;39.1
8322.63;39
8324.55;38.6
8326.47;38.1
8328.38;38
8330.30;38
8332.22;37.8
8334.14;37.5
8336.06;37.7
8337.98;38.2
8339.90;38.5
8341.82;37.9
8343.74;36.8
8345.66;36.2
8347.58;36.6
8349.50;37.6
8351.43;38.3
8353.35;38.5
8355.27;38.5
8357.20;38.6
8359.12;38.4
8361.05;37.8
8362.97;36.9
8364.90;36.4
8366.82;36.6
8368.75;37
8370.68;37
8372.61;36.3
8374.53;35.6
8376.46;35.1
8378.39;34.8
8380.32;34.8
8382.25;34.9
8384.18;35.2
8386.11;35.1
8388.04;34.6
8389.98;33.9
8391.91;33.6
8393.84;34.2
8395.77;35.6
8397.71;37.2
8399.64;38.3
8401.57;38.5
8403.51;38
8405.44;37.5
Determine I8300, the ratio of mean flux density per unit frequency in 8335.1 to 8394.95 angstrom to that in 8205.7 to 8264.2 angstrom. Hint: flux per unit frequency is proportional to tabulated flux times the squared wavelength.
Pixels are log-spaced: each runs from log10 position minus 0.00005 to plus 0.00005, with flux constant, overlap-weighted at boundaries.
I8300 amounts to 1.0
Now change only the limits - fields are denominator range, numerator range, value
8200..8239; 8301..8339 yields 1.03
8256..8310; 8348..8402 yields 0.96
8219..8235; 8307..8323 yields 1.03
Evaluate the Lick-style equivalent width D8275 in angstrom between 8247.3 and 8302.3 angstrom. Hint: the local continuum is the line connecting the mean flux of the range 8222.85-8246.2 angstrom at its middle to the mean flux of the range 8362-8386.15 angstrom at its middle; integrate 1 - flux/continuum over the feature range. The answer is -1.30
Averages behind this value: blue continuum 38.7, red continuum 35.9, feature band 38.8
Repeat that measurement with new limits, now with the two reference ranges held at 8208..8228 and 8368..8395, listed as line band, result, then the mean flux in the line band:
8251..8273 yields -1.0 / 39.1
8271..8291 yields -1.0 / 38.9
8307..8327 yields -1.3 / 38.8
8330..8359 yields -1.6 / 37.8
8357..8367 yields -0.5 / 37.5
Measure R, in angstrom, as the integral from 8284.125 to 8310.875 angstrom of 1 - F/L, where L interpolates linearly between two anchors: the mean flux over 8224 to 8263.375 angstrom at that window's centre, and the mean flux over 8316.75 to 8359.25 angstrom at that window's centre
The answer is 0.0 angstrom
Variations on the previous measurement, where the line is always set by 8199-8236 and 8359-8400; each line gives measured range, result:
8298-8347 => -2.2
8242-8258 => -0.5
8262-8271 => -0.4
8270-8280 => -0.3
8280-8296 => -0.6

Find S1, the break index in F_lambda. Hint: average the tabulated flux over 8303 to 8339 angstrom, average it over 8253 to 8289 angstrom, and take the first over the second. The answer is 1.0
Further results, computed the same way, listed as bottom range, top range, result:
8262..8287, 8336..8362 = 0.97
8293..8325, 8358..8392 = 0.93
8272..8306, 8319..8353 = 0.98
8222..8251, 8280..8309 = 1.00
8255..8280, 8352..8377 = 0.95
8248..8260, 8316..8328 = 0.98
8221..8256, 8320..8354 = 0.98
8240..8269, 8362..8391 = 0.92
